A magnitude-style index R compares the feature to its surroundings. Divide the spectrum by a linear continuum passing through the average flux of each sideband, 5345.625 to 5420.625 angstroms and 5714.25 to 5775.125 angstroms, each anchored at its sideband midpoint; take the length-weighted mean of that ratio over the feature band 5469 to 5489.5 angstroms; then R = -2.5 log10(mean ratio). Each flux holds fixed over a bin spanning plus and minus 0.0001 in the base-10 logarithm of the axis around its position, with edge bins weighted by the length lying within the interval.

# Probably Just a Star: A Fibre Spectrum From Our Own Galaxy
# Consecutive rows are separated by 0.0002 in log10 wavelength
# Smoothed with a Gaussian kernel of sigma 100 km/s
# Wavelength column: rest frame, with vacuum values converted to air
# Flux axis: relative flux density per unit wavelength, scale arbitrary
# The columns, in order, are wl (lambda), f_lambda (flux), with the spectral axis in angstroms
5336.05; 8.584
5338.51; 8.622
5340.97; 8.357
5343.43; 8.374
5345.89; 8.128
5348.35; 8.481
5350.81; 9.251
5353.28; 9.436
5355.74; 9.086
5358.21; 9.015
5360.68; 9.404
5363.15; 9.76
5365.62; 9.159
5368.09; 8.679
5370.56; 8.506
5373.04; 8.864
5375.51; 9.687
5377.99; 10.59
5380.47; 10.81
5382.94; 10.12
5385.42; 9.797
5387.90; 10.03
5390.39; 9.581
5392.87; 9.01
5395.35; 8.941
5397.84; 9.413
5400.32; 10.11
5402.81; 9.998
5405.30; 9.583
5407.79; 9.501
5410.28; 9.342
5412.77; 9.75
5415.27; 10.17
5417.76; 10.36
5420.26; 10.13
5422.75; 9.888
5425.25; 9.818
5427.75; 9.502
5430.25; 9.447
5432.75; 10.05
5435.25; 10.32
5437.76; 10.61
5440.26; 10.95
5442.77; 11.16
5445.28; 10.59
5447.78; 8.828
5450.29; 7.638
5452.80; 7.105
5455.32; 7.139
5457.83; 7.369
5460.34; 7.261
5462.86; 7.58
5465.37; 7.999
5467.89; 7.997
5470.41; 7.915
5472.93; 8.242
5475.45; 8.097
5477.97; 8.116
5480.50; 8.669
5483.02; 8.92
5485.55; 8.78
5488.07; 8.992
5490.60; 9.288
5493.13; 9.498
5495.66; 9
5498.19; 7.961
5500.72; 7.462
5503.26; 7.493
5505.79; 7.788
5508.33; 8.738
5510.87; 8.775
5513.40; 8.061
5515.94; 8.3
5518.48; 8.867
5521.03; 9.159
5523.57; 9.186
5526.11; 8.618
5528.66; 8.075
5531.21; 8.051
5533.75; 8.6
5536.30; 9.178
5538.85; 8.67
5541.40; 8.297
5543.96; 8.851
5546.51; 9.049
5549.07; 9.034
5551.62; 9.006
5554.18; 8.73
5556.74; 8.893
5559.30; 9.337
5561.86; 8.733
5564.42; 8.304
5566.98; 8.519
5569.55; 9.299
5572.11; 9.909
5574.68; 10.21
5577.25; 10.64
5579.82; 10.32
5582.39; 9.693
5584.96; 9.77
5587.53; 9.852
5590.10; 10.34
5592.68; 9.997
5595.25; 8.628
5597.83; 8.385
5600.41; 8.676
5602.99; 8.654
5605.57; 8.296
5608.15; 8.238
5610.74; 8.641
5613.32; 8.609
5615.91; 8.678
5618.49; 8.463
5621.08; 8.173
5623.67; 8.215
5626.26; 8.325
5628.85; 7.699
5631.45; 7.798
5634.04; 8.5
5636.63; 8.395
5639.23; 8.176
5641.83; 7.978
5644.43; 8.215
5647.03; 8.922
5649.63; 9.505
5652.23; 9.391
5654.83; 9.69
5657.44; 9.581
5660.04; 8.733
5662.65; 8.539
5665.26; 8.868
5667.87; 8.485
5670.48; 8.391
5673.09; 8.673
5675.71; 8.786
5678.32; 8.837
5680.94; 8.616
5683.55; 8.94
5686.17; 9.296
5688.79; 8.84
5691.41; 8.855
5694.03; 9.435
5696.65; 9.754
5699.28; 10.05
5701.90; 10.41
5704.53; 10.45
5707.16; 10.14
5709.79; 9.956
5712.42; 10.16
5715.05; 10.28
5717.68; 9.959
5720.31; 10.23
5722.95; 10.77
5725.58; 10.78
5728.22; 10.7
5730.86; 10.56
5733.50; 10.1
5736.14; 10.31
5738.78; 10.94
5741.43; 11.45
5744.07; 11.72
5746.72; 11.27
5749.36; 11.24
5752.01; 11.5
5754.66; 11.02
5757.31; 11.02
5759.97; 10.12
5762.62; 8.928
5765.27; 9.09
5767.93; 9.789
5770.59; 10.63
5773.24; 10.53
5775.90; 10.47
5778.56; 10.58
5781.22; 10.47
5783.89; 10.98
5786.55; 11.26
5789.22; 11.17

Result 0.16 mag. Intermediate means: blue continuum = 9.52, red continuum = 10.6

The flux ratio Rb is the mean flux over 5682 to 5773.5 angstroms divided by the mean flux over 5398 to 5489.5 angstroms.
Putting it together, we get 1.1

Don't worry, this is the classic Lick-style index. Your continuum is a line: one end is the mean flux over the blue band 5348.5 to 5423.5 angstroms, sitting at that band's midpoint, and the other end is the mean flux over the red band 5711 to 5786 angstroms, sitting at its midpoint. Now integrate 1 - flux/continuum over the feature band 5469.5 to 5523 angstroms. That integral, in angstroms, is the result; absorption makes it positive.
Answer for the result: 7.5 angstroms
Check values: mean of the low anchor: 9.58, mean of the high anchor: 10.6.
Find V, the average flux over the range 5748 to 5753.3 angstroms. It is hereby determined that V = 11.4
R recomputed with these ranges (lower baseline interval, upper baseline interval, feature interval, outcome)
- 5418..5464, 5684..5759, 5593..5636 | 0.181 mag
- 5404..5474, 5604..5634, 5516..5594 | -0.069 mag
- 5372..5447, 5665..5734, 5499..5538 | 0.168 mag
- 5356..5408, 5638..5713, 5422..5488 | 0.072 mag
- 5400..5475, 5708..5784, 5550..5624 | 0.086 mag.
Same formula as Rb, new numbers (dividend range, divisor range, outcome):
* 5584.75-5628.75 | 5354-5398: 0.93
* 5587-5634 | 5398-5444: 0.86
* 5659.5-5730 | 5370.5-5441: 0.97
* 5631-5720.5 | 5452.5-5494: 1.12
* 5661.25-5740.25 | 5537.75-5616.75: 1.06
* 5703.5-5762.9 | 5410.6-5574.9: 1.20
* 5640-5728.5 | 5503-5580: 1.06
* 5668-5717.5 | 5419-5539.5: 1.08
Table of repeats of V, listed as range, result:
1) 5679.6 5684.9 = 8.78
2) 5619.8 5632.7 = 8.04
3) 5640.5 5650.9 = 8.65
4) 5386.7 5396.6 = 9.38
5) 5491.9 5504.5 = 8.28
